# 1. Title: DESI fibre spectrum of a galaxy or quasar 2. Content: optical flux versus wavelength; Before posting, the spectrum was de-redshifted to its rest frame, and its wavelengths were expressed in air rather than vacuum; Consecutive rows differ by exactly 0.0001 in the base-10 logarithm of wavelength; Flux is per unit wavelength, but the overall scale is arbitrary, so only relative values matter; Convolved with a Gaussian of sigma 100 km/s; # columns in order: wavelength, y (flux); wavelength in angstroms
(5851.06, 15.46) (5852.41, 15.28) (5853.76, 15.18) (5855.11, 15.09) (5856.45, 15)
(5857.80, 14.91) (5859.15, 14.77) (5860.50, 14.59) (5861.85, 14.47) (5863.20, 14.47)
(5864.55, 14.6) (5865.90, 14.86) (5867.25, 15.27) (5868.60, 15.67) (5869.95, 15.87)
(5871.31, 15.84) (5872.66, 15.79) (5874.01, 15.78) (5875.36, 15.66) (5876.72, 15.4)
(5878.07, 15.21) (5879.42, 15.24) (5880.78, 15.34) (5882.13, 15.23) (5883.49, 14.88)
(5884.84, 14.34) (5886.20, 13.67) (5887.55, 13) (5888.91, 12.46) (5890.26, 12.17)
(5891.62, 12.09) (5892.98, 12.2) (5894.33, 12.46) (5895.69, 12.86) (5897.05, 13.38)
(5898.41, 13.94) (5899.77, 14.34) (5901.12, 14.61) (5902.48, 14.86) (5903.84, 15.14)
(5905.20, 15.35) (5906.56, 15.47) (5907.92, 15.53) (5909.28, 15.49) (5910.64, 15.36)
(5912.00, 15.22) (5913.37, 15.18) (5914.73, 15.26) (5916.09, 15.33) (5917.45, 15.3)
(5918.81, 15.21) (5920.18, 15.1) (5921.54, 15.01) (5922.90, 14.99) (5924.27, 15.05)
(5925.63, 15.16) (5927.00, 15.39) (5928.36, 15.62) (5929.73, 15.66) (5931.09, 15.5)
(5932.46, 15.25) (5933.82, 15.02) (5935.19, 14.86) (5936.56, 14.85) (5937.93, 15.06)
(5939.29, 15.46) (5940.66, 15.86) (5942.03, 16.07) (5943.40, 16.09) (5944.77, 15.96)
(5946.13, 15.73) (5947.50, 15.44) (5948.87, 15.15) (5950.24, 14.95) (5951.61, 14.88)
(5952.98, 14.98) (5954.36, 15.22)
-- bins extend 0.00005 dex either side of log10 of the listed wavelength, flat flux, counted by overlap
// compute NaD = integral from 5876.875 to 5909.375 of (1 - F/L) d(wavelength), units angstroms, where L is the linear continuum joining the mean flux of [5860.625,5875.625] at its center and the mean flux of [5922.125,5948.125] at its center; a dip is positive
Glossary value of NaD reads 2.53 angstroms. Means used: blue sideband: 15.3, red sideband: 15.4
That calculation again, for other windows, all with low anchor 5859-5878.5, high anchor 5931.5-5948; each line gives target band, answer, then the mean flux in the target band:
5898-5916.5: 0.3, 15.1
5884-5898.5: 2.2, 12.9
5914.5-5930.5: 0.2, 15.3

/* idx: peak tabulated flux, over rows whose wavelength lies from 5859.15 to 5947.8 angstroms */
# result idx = 16.09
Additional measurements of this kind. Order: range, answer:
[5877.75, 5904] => 15.34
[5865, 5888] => 15.87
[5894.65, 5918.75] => 15.53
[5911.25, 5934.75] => 15.66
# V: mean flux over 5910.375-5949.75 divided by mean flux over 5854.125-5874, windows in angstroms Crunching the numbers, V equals 1.02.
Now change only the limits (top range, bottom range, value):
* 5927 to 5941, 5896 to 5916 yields 1.03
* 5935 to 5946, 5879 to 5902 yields 1.14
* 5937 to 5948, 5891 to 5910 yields 1.11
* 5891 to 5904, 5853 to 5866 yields 0.91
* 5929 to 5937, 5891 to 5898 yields 1.20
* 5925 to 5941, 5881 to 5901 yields 1.14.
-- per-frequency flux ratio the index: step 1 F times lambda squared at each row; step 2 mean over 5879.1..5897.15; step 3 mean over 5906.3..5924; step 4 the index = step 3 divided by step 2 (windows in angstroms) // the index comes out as 1.14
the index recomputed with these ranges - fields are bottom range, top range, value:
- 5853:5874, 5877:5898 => 0.91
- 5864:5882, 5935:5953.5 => 1.02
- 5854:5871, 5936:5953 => 1.06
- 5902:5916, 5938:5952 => 1.03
